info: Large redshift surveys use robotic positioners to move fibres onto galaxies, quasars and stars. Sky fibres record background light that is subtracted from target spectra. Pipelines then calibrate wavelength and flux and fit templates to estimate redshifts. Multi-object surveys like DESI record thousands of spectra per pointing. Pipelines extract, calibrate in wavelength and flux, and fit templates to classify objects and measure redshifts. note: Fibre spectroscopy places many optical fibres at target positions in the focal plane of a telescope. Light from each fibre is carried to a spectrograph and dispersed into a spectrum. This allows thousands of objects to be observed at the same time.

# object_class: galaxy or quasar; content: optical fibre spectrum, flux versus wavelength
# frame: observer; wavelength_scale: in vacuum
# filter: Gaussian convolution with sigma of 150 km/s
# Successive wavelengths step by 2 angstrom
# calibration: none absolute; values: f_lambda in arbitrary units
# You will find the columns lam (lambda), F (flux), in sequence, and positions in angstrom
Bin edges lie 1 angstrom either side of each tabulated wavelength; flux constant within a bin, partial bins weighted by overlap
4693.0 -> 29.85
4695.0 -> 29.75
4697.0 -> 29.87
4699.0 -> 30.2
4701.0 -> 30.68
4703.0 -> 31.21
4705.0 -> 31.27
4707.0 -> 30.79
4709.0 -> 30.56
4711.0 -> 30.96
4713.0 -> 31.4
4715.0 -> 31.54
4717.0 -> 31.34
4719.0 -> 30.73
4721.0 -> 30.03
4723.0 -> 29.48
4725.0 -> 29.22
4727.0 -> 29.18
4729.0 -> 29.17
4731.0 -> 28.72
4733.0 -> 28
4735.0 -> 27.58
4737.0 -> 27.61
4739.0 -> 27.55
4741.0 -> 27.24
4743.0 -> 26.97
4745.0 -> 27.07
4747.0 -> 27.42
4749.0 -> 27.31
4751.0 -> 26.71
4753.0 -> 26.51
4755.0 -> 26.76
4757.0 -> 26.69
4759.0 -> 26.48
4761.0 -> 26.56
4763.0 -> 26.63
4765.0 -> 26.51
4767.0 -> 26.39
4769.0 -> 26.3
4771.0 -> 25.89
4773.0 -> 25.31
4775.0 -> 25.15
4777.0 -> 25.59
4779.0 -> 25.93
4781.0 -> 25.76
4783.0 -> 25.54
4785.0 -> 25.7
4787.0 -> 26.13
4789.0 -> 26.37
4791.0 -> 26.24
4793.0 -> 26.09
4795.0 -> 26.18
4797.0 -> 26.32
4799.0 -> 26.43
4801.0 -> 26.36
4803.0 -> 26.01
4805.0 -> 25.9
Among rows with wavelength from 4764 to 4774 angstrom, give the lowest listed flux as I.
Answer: 25.31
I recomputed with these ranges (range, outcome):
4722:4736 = 27.58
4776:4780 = 25.59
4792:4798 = 26.09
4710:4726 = 29.22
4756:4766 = 26.48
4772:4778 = 25.15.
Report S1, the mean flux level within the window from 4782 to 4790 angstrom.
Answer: 25.9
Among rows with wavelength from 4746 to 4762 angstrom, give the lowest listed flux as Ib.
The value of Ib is 26.48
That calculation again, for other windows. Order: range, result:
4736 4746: 26.97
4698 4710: 30.2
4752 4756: 26.51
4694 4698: 29.75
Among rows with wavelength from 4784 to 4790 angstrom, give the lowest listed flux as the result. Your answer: 25.7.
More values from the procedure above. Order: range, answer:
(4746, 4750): 27.31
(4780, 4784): 25.54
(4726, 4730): 29.17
